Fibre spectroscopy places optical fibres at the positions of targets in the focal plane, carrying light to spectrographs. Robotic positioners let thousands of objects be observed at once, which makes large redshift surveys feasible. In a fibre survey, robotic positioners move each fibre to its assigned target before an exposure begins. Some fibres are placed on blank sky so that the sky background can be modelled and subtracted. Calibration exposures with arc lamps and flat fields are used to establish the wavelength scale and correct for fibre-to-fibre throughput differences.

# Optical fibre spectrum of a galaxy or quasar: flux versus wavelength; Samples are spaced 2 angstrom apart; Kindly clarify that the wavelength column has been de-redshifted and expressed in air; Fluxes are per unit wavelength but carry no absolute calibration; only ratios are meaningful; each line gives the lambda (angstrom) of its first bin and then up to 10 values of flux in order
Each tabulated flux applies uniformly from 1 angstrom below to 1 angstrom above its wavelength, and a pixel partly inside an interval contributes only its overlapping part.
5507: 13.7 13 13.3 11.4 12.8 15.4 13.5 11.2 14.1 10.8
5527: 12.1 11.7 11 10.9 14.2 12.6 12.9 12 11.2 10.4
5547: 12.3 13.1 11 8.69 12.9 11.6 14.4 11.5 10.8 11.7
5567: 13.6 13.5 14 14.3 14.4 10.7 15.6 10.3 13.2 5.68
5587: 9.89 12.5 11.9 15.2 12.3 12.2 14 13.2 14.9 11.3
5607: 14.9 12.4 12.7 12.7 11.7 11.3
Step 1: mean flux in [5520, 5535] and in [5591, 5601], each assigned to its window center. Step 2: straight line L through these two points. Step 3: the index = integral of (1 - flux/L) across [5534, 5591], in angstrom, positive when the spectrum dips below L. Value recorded 2.0 angstrom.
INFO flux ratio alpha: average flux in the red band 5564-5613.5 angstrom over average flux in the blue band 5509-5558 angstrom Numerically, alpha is 1.0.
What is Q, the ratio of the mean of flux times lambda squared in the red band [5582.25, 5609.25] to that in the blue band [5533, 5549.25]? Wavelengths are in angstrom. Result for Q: 1.03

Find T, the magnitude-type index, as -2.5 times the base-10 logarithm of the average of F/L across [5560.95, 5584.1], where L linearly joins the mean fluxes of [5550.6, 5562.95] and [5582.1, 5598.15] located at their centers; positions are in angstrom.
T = -0.106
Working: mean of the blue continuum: 11.6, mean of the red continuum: 11.6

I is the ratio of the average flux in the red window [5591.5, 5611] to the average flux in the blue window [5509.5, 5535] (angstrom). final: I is 1.07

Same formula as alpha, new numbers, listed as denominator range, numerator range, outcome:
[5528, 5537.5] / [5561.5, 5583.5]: 1.07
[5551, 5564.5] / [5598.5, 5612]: 1.15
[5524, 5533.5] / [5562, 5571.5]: 1.12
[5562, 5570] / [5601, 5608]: 1.10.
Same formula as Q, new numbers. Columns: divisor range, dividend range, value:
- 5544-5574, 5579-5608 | 1.02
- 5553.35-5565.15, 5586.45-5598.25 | 1.05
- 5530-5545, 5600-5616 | 1.11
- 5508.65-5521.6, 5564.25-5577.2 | 1.05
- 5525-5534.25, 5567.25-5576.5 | 1.23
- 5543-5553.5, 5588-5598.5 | 1.17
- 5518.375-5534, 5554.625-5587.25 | 1.05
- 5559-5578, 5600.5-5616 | 1.03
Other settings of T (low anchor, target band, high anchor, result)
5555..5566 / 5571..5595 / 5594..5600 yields 0.027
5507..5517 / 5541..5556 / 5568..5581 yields 0.165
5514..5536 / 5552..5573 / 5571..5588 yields -0.025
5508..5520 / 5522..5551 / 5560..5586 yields 0.070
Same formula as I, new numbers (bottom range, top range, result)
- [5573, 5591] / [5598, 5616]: 1.12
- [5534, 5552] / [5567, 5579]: 1.11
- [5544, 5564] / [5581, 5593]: 0.94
